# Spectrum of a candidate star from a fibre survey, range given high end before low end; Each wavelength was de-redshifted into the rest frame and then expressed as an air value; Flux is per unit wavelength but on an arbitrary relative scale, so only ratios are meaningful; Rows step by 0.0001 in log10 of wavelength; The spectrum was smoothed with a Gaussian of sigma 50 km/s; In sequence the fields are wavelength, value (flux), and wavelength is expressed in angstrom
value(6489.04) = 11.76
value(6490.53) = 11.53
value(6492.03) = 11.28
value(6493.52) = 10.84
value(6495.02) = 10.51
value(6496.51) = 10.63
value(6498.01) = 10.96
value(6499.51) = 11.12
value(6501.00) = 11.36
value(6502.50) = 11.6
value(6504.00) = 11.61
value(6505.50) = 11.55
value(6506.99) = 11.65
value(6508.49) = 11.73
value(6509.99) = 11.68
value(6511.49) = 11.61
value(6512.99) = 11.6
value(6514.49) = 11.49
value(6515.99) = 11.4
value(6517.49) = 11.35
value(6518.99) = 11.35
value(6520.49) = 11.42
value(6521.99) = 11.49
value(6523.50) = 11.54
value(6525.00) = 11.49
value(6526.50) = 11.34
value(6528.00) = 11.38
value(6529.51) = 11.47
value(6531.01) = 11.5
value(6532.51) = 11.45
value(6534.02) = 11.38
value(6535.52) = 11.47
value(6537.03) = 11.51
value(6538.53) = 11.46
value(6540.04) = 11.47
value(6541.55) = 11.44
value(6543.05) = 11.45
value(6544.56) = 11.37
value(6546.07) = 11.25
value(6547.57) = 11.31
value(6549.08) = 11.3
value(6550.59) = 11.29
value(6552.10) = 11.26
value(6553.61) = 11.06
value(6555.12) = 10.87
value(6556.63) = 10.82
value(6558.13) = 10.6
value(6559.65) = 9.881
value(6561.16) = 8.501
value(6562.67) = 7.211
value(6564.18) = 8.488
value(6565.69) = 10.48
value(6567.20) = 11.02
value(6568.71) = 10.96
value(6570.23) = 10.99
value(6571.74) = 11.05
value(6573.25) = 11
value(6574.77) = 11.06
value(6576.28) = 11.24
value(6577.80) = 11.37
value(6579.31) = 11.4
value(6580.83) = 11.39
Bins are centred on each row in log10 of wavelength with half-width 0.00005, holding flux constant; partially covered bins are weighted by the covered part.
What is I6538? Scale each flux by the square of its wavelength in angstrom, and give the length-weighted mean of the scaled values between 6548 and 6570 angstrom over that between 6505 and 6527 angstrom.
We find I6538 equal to 0.91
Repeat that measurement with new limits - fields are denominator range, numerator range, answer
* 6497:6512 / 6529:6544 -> 1.01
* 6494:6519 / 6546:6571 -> 0.93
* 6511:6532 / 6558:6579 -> 0.91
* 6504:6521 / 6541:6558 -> 0.98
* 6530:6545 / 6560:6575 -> 0.88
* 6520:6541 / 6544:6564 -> 0.92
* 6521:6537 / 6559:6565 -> 0.75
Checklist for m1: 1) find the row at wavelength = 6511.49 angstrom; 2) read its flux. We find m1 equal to 11.61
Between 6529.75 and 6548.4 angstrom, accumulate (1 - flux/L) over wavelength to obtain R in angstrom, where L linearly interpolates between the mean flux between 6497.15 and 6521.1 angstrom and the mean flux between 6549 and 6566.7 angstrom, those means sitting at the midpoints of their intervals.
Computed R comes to -1.4 angstrom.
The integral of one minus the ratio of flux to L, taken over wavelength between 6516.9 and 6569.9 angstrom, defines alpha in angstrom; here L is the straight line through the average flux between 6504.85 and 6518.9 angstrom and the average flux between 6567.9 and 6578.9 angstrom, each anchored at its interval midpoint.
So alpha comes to 1.7 angstrom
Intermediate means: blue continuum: 11.6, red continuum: 11.1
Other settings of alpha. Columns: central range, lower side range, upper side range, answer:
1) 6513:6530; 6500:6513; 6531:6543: 0.1 angstrom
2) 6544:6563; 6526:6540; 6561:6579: 0.5 angstrom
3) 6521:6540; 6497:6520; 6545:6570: -0.8 angstrom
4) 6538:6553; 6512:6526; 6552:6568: -1.2 angstrom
